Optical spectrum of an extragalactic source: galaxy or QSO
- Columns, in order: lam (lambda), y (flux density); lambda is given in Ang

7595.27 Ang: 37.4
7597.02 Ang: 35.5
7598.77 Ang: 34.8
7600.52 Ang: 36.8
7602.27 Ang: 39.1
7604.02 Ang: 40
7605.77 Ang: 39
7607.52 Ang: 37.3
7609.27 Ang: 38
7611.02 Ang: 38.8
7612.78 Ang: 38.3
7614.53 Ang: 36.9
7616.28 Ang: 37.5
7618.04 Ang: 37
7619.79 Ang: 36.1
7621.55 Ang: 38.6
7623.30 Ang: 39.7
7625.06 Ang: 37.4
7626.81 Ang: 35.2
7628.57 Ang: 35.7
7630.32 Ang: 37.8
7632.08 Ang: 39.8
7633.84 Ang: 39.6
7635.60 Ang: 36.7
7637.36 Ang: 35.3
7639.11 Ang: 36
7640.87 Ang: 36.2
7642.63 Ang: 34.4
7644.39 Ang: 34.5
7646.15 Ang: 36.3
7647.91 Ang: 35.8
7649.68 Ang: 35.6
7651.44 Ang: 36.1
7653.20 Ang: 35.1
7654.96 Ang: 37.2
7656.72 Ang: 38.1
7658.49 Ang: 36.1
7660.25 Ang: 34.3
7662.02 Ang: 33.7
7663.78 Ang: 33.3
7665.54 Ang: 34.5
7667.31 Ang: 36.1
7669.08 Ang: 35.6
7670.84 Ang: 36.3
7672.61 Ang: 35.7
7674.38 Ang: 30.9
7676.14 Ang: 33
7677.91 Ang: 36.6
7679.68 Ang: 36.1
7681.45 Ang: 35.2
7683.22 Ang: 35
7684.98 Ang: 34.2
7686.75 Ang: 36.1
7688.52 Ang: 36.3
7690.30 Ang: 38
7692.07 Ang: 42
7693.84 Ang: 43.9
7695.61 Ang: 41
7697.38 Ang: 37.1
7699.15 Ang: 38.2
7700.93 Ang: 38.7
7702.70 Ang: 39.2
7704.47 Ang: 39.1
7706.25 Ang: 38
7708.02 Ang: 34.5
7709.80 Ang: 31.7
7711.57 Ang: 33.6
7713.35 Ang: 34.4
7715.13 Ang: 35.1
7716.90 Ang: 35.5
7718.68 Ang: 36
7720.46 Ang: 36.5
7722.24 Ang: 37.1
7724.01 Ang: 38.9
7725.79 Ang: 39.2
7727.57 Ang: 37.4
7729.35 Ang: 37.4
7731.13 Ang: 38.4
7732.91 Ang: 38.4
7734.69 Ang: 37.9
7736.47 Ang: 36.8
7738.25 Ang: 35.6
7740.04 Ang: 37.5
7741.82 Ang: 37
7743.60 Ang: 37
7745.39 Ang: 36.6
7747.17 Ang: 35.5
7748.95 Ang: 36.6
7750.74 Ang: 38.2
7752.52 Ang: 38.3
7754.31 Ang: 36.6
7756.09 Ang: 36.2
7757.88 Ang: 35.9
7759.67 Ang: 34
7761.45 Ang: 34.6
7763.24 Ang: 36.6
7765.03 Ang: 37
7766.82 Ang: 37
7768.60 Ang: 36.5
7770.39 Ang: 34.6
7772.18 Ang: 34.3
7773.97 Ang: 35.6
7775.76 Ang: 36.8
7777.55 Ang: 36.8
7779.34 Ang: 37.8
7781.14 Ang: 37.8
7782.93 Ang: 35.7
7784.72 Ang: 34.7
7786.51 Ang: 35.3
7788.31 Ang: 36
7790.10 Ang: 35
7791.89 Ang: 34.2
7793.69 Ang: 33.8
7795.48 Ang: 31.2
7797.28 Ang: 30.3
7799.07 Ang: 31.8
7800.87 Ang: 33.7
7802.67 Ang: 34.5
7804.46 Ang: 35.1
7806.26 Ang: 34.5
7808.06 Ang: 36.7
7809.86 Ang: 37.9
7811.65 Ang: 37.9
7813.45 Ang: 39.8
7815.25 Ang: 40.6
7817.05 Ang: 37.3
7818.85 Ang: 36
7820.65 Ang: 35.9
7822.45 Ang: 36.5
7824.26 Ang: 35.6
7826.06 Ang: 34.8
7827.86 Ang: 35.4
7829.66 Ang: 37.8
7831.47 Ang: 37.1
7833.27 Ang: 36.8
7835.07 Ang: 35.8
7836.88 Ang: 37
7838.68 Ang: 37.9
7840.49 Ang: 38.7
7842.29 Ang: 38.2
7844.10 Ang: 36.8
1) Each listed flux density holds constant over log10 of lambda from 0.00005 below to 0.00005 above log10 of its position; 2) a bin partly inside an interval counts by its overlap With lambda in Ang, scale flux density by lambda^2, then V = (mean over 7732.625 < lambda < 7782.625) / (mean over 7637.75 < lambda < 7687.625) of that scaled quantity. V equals 1.06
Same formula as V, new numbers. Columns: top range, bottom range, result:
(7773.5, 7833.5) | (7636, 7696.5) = 1.03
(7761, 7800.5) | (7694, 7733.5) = 0.96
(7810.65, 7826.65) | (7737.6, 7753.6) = 1.03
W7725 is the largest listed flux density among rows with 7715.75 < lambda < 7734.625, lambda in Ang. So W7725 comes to 39.2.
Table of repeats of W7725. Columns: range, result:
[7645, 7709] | 43.9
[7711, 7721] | 36.5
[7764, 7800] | 37.8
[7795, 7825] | 40.6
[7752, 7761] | 38.3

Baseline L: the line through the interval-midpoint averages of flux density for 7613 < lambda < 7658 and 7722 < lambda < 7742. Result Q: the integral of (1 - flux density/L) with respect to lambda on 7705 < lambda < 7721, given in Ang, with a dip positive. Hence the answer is 1.03 Ang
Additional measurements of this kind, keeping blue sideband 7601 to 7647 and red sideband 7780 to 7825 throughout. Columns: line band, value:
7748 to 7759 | -0.3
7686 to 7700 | -0.9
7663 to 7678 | 0.9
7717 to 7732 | -0.5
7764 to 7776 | 0.0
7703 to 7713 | 0.3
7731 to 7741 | -0.3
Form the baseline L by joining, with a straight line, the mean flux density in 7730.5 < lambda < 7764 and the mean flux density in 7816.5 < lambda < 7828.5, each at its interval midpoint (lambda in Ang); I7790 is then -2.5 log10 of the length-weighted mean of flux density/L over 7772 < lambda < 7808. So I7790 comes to 0.04 mag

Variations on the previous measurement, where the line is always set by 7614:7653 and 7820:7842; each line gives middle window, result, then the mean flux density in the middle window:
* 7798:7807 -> 0.09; 33.8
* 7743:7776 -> 0.01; 36.2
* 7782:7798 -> 0.08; 34.1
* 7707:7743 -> 0.01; 36.5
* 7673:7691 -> 0.05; 35.1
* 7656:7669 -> 0.05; 35.1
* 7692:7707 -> -0.08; 39.6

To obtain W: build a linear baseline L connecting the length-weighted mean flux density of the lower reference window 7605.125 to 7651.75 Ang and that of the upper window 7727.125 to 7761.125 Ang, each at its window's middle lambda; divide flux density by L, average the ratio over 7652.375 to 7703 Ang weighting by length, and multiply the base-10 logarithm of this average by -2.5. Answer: 0.02 mag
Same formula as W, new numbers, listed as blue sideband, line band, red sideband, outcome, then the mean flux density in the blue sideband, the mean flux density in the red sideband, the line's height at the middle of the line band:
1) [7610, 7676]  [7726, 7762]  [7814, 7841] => -0.008 mag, 36.2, 36.9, 36.6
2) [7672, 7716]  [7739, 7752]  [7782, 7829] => -0.027 mag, 36.5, 35.4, 36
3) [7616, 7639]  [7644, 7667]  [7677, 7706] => 0.064 mag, 37.4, 37.9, 37.6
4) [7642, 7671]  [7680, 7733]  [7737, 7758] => -0.029 mag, 35.5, 36.8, 36.2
